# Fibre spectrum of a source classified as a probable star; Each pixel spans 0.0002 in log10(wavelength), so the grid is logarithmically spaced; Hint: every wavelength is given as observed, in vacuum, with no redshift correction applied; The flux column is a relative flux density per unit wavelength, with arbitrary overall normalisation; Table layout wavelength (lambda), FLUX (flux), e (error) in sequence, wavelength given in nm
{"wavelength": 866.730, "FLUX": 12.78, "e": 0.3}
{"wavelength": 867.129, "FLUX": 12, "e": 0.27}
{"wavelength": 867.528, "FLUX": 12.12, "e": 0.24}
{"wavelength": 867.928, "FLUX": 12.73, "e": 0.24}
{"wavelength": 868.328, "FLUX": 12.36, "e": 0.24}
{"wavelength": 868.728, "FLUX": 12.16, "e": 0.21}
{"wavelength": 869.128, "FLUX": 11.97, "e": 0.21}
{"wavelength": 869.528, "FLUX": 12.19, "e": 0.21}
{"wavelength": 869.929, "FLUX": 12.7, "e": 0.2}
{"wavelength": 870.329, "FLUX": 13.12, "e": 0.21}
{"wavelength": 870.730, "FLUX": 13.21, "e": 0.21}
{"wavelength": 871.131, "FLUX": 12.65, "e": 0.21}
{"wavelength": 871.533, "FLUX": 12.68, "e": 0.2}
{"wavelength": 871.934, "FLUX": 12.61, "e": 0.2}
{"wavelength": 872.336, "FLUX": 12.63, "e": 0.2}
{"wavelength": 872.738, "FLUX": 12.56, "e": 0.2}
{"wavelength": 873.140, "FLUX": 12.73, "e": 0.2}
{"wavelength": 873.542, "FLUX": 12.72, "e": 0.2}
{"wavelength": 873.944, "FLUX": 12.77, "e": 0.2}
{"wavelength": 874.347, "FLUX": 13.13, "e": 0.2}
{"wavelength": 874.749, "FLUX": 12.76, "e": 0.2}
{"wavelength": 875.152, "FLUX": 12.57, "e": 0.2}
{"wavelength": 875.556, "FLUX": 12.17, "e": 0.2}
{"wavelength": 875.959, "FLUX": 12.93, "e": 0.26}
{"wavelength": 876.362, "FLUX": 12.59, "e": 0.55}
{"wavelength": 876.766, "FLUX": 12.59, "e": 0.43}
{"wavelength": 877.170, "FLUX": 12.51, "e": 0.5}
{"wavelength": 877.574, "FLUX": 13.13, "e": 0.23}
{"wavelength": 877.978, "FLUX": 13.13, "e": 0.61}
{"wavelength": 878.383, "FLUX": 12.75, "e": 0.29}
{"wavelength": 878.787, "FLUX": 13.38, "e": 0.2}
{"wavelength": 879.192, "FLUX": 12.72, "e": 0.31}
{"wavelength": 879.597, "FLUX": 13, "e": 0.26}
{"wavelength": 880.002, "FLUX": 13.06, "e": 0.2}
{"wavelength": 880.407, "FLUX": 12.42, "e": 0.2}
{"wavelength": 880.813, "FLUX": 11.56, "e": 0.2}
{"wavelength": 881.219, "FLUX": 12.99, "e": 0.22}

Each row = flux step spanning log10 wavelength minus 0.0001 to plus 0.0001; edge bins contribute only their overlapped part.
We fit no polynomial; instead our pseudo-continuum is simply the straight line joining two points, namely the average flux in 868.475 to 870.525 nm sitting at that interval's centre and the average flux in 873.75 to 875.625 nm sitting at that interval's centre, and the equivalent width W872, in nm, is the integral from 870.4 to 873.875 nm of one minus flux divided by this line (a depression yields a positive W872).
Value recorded -0.05 nm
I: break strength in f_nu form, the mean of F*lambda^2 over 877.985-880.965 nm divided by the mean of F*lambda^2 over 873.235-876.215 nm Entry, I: 1.01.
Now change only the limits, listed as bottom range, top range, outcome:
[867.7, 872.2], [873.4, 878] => 1.03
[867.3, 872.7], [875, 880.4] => 1.04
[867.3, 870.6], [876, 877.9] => 1.04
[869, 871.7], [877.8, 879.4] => 1.05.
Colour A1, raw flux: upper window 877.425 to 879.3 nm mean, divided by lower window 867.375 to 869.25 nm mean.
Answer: 1.1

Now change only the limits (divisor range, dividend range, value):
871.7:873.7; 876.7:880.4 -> 1.02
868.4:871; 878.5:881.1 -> 1.01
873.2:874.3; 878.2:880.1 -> 1.01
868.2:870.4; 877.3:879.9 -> 1.05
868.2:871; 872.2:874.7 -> 1.02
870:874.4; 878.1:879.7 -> 1.01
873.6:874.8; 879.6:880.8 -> 0.98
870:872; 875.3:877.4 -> 0.98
